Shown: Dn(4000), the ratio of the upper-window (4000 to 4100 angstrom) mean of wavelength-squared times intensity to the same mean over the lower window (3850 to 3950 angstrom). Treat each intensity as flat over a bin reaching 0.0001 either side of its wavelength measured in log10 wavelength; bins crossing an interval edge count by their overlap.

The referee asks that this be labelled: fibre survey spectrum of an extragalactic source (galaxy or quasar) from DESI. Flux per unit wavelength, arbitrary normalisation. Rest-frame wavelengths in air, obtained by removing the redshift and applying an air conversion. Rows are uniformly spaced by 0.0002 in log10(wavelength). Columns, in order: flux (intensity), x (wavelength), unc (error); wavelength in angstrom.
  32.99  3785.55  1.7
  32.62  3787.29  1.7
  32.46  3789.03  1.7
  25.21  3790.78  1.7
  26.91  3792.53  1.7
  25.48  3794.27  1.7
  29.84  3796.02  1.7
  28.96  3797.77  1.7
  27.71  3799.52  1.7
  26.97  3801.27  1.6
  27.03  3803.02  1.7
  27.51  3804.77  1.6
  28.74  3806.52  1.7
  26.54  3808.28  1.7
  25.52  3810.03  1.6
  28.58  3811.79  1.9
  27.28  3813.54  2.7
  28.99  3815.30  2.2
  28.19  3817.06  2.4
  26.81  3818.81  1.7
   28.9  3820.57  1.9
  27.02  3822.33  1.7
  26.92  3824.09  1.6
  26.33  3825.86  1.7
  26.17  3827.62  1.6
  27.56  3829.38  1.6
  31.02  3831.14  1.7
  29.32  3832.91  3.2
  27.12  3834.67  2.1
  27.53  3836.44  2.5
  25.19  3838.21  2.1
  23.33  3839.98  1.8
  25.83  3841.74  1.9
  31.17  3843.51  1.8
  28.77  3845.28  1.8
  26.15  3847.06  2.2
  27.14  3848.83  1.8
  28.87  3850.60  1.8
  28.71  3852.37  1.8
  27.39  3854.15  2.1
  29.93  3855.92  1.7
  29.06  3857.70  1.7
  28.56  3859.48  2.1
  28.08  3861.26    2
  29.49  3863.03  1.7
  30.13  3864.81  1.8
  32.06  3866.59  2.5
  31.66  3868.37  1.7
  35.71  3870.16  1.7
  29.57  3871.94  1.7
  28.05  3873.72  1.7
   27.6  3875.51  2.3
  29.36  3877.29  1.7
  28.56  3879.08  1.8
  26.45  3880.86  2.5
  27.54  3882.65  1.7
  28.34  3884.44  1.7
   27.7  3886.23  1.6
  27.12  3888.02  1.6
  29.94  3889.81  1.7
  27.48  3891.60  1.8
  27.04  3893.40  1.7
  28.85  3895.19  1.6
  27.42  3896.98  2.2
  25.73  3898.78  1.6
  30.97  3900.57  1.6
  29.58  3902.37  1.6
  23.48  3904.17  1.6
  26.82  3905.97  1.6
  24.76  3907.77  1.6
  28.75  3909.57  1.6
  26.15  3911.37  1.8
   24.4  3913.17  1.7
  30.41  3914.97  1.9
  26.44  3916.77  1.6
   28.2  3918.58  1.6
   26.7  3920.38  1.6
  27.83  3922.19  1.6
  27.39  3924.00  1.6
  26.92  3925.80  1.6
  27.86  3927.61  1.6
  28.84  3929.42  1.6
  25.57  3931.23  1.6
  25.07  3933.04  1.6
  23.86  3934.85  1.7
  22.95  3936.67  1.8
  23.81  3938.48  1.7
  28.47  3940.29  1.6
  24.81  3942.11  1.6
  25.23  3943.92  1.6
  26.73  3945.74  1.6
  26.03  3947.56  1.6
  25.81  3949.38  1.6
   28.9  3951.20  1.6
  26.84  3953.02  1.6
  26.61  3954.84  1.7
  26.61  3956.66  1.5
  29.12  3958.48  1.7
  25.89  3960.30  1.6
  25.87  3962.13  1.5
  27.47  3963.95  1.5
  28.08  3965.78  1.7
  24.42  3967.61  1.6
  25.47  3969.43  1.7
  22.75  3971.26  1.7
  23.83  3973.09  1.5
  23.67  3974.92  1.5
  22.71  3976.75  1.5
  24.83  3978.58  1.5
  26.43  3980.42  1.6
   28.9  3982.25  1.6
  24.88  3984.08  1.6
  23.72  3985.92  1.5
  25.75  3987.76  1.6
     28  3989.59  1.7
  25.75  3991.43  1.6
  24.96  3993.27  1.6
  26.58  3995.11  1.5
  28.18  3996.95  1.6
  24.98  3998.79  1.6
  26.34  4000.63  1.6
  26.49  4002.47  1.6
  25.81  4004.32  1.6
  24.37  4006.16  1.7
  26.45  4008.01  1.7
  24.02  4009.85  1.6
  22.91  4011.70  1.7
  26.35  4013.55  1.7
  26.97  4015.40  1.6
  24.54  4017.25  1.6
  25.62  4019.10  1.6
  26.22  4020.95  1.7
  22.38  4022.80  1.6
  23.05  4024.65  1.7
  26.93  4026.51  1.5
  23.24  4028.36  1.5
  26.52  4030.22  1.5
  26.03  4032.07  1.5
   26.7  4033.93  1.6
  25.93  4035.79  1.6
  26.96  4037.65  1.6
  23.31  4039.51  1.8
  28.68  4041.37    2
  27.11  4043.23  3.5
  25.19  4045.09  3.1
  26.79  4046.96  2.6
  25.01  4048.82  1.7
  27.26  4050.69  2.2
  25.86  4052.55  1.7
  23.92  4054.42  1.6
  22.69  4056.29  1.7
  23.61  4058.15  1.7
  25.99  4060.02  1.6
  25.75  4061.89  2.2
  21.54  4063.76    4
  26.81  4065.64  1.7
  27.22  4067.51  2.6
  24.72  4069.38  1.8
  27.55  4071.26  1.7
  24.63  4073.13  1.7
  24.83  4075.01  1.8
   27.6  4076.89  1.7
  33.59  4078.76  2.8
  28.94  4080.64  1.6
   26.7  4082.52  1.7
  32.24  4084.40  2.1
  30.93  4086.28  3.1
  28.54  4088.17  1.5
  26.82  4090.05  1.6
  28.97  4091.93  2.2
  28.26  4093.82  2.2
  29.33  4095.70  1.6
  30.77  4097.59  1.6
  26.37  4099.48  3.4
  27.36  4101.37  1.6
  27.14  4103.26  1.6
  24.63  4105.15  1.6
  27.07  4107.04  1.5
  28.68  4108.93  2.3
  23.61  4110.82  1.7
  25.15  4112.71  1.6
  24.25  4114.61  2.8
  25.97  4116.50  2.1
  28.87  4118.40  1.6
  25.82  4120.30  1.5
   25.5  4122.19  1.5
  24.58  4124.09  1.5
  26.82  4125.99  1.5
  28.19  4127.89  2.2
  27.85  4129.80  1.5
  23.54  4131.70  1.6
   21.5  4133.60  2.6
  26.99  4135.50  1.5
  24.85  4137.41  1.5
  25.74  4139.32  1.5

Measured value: 1.0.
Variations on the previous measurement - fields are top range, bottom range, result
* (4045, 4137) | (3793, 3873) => 1.07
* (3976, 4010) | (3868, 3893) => 0.95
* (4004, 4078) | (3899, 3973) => 1.01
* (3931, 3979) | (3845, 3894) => 0.93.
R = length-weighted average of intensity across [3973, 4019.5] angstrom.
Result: 25.5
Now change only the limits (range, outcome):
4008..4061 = 25.4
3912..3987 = 26.1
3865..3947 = 27.5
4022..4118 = 26.5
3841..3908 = 28.5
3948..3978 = 25.9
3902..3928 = 27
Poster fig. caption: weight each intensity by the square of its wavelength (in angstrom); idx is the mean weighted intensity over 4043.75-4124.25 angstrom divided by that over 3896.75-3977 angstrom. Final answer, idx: 1.09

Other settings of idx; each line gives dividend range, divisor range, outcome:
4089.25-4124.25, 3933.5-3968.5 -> 1.11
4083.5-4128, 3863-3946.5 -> 1.09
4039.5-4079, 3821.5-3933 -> 1.01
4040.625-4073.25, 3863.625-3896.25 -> 0.96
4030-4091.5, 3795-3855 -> 1.08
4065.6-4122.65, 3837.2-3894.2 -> 1.08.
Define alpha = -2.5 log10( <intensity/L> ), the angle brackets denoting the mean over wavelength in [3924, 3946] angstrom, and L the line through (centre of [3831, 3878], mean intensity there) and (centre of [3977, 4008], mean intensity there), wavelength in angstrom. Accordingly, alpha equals 0.05 mag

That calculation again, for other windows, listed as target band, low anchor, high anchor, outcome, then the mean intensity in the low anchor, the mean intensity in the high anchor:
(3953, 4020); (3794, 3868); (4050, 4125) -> 0.06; 28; 26.8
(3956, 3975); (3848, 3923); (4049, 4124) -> 0.08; 28.3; 26.8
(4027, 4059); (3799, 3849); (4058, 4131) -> 0.06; 27.4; 27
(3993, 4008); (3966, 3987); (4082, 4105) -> -0.02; 24.8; 28.5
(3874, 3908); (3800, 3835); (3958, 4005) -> -0.03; 27.6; 25.8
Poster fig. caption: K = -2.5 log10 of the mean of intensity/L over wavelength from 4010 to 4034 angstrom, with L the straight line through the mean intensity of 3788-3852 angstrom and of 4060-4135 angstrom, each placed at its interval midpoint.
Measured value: 0.08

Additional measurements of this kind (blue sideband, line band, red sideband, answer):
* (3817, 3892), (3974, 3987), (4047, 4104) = 0.11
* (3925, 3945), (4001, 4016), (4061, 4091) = 0.05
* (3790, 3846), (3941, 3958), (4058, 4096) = 0.04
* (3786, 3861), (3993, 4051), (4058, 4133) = 0.06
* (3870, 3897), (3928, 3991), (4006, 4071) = 0.04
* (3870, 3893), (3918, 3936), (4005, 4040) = 0.03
